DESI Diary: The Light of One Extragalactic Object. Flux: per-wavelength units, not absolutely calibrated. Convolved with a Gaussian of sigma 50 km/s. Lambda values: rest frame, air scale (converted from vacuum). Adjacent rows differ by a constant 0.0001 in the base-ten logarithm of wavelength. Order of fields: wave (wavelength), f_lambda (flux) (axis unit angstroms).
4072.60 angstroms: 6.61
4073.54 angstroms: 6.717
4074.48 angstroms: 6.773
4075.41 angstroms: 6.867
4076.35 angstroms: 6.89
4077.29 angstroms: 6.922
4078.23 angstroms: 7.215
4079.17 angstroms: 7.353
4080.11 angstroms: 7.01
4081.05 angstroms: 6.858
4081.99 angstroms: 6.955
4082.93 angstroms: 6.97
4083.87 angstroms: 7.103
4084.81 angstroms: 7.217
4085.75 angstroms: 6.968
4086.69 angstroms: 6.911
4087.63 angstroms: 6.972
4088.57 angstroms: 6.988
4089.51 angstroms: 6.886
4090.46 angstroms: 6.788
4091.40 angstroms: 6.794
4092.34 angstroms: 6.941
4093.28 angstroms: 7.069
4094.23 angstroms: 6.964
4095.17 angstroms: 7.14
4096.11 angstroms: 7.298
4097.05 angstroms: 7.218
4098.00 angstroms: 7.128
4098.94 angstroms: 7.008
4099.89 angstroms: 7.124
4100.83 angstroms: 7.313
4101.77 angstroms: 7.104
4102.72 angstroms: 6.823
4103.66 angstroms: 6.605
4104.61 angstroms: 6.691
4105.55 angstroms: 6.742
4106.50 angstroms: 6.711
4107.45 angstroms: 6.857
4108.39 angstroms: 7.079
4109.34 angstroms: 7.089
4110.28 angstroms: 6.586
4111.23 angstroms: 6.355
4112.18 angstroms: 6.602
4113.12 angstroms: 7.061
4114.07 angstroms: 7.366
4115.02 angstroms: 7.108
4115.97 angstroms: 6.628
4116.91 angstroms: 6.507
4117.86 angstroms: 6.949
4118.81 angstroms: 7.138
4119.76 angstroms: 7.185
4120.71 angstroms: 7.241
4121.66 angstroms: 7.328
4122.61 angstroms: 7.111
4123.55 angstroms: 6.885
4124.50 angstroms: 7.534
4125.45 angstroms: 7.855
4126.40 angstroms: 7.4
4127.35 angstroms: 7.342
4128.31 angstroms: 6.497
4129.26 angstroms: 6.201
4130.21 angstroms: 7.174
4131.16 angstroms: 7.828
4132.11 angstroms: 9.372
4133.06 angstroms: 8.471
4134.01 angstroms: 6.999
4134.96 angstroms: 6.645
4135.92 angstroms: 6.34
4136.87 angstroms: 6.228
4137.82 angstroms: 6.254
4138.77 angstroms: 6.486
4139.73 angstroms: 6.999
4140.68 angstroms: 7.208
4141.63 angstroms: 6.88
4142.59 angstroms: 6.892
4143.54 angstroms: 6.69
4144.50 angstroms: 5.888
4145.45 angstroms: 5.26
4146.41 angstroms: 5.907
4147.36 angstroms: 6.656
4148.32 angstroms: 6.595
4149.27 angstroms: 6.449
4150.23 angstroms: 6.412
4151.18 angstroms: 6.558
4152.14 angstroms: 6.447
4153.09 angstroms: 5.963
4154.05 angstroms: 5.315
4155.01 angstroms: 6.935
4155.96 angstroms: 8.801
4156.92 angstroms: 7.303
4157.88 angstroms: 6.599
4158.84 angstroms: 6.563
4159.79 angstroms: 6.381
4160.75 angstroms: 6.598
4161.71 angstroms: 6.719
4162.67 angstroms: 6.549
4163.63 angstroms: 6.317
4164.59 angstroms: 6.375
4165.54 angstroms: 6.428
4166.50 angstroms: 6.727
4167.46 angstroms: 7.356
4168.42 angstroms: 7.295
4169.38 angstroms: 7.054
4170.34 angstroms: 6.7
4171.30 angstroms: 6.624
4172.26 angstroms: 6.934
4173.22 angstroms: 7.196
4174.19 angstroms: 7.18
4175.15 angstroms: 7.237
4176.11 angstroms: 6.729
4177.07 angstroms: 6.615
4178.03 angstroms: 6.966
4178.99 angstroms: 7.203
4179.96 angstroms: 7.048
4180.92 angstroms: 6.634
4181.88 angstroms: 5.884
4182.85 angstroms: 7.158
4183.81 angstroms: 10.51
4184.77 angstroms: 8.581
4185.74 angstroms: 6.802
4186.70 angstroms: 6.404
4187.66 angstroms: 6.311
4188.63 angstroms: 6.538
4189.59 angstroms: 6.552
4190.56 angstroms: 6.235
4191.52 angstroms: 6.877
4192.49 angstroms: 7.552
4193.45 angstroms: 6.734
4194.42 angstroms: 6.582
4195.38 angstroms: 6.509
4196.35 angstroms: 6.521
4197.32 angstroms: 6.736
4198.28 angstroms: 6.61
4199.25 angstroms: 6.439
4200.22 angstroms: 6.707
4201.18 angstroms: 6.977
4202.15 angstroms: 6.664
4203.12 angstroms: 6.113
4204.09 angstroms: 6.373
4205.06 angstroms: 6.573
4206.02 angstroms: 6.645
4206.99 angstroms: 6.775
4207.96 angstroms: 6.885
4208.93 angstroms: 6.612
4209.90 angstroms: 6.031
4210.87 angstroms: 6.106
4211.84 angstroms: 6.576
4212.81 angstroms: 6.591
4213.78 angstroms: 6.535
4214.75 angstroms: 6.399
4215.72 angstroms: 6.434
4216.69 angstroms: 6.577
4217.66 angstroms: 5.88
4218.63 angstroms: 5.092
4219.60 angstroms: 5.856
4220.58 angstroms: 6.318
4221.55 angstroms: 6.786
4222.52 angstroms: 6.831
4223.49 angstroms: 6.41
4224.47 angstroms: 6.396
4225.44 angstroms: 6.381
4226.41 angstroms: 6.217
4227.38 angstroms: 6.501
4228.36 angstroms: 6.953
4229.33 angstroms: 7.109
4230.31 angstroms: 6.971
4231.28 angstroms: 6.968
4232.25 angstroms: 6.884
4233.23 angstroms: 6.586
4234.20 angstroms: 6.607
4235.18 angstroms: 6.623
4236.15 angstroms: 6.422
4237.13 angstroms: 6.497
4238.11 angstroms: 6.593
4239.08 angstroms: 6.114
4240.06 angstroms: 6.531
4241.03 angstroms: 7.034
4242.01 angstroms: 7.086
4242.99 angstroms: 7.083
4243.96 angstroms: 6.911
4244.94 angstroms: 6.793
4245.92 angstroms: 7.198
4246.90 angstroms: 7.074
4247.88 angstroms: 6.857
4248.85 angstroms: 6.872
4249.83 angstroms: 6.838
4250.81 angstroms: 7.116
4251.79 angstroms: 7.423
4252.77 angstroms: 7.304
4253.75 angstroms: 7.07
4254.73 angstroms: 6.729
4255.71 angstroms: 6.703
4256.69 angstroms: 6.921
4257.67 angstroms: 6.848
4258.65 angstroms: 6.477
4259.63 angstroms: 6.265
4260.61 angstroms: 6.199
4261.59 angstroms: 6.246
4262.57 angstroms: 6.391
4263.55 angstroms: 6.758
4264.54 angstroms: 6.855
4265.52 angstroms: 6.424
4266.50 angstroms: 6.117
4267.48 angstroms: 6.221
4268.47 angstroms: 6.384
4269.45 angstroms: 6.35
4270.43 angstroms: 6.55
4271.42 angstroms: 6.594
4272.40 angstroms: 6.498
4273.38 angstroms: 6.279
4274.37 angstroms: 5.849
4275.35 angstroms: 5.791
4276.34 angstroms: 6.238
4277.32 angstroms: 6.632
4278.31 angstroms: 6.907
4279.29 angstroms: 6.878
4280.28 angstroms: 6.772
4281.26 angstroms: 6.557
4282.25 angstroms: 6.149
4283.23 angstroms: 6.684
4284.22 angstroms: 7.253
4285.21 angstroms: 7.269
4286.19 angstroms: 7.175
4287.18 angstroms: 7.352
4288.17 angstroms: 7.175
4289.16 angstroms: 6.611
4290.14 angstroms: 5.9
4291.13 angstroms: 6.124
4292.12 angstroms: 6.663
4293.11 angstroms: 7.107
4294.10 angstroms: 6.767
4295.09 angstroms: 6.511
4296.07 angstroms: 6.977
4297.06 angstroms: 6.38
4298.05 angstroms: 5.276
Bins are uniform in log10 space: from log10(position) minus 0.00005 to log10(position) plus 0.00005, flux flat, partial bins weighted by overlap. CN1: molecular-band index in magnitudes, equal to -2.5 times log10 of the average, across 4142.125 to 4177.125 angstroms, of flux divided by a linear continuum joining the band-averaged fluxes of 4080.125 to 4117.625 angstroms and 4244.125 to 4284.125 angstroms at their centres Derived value 0.03 mag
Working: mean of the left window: 6.94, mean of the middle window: 6.66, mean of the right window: 6.63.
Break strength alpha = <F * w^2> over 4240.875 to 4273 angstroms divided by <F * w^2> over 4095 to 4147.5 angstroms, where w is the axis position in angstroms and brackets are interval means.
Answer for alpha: 1.03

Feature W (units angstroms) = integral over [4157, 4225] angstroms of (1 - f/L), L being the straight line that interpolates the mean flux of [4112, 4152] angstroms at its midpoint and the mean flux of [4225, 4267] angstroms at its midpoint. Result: 1.2 angstroms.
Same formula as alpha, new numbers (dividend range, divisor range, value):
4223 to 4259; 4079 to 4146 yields 1.04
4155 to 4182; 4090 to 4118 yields 1.02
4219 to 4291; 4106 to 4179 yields 1.02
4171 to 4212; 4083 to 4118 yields 1.03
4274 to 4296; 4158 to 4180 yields 1.03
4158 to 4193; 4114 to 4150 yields 1.02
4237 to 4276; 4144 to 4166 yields 1.08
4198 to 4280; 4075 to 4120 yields 1.01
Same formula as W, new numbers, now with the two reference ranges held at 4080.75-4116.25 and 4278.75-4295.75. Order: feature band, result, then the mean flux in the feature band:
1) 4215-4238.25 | 1.1 angstroms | 6.49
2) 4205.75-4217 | 0.5 angstroms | 6.51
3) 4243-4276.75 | 0.8 angstroms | 6.63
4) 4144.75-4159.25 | 0.8 angstroms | 6.51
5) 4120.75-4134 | -1.0 angstroms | 7.44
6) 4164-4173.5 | 0.0 angstroms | 6.86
